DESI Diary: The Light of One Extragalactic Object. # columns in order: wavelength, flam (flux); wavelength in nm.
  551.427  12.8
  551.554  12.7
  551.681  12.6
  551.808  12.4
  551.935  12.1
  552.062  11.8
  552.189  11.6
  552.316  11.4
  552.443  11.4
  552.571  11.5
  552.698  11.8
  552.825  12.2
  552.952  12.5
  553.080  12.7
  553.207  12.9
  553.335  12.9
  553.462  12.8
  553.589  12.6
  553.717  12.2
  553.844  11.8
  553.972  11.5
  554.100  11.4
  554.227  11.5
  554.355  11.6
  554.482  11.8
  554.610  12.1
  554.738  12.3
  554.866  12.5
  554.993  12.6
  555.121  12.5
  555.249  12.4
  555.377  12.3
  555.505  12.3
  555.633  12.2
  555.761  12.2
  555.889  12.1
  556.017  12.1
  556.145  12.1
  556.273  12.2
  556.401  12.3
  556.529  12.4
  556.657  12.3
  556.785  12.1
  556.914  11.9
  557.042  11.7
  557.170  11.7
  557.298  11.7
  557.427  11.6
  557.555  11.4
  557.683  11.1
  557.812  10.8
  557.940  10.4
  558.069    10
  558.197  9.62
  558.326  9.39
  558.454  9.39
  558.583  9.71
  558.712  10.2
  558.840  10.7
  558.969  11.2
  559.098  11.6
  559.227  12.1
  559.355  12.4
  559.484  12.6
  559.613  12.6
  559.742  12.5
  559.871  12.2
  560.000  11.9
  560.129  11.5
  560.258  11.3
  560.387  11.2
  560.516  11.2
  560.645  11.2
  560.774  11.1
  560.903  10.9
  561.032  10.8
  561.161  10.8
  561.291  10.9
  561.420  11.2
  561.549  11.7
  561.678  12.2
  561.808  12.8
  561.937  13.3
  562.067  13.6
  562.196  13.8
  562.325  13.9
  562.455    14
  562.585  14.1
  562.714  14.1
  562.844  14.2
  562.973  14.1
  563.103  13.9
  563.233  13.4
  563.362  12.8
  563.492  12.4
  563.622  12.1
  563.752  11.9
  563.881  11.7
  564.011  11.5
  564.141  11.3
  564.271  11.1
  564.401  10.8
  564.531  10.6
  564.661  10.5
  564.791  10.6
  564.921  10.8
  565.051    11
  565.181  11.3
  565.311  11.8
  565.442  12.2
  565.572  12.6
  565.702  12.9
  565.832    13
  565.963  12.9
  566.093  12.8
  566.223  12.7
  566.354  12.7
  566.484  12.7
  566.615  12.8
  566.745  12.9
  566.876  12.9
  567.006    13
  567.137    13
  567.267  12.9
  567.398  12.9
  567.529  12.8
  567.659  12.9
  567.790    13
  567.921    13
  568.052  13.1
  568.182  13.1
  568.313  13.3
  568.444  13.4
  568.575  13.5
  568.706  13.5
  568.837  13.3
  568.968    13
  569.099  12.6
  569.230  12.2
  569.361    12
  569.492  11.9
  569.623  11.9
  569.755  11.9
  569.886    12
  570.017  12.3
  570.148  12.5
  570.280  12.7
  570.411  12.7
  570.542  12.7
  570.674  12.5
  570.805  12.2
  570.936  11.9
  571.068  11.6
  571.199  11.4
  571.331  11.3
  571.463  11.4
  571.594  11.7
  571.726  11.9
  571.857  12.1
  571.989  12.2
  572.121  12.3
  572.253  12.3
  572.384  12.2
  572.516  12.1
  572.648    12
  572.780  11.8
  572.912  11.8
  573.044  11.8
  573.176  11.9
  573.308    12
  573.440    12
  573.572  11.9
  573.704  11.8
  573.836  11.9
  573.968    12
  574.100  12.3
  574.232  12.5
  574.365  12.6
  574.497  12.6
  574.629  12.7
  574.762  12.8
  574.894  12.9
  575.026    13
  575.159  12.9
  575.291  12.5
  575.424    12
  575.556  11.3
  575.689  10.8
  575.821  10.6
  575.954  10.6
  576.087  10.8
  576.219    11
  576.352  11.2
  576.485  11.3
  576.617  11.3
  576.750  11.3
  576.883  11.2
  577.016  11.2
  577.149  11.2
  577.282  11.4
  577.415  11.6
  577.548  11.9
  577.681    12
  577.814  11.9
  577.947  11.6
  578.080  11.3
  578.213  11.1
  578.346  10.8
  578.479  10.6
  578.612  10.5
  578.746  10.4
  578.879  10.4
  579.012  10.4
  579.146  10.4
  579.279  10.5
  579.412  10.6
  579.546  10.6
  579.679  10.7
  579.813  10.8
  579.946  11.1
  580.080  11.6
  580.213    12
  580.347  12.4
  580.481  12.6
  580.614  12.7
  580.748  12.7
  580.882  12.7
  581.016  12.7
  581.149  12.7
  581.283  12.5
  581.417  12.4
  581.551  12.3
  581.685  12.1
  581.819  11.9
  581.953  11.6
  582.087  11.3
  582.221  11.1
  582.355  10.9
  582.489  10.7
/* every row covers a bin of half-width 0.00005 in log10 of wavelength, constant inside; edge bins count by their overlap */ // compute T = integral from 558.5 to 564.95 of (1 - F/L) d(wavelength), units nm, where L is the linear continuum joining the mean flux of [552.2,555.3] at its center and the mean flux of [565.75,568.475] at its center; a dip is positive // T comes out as 0.32 nm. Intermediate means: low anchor 12.1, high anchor 12.9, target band 12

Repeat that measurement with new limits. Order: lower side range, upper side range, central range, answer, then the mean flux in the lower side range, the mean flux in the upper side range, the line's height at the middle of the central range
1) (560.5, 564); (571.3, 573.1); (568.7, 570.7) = -0.061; 12.5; 11.9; 12.1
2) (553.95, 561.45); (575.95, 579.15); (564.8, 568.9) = -0.490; 11.5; 11.1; 11.3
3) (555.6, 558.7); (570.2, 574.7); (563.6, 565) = 0.064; 11.3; 12.1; 11.7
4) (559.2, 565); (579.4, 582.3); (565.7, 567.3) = -0.105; 12.1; 11.9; 12.1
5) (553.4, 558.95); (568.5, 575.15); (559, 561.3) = 0.032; 11.6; 12.2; 11.8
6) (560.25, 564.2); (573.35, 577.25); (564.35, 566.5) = 0.066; 12.4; 11.8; 12.2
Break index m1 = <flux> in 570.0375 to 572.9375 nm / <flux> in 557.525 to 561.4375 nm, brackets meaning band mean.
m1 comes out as 1.1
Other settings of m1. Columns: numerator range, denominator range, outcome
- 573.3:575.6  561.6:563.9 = 0.93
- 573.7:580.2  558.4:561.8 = 1.01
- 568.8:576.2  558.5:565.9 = 1.01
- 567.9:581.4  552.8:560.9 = 1.02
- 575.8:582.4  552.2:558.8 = 0.97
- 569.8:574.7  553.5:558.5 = 1.03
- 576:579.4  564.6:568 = 0.89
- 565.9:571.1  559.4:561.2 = 1.10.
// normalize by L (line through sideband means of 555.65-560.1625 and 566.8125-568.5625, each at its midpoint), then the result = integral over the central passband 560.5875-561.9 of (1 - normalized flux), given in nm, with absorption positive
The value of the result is 0.07 nm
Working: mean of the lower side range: 11.5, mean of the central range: 11.4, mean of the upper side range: 13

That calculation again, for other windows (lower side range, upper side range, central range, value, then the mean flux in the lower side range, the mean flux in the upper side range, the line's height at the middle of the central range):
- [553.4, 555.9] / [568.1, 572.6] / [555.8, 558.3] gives 0.13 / 12.1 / 12.3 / 12.2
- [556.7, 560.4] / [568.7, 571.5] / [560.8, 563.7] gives -0.29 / 11.3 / 12.2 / 11.6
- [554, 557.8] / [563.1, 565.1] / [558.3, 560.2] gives 0.07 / 12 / 11.6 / 11.8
